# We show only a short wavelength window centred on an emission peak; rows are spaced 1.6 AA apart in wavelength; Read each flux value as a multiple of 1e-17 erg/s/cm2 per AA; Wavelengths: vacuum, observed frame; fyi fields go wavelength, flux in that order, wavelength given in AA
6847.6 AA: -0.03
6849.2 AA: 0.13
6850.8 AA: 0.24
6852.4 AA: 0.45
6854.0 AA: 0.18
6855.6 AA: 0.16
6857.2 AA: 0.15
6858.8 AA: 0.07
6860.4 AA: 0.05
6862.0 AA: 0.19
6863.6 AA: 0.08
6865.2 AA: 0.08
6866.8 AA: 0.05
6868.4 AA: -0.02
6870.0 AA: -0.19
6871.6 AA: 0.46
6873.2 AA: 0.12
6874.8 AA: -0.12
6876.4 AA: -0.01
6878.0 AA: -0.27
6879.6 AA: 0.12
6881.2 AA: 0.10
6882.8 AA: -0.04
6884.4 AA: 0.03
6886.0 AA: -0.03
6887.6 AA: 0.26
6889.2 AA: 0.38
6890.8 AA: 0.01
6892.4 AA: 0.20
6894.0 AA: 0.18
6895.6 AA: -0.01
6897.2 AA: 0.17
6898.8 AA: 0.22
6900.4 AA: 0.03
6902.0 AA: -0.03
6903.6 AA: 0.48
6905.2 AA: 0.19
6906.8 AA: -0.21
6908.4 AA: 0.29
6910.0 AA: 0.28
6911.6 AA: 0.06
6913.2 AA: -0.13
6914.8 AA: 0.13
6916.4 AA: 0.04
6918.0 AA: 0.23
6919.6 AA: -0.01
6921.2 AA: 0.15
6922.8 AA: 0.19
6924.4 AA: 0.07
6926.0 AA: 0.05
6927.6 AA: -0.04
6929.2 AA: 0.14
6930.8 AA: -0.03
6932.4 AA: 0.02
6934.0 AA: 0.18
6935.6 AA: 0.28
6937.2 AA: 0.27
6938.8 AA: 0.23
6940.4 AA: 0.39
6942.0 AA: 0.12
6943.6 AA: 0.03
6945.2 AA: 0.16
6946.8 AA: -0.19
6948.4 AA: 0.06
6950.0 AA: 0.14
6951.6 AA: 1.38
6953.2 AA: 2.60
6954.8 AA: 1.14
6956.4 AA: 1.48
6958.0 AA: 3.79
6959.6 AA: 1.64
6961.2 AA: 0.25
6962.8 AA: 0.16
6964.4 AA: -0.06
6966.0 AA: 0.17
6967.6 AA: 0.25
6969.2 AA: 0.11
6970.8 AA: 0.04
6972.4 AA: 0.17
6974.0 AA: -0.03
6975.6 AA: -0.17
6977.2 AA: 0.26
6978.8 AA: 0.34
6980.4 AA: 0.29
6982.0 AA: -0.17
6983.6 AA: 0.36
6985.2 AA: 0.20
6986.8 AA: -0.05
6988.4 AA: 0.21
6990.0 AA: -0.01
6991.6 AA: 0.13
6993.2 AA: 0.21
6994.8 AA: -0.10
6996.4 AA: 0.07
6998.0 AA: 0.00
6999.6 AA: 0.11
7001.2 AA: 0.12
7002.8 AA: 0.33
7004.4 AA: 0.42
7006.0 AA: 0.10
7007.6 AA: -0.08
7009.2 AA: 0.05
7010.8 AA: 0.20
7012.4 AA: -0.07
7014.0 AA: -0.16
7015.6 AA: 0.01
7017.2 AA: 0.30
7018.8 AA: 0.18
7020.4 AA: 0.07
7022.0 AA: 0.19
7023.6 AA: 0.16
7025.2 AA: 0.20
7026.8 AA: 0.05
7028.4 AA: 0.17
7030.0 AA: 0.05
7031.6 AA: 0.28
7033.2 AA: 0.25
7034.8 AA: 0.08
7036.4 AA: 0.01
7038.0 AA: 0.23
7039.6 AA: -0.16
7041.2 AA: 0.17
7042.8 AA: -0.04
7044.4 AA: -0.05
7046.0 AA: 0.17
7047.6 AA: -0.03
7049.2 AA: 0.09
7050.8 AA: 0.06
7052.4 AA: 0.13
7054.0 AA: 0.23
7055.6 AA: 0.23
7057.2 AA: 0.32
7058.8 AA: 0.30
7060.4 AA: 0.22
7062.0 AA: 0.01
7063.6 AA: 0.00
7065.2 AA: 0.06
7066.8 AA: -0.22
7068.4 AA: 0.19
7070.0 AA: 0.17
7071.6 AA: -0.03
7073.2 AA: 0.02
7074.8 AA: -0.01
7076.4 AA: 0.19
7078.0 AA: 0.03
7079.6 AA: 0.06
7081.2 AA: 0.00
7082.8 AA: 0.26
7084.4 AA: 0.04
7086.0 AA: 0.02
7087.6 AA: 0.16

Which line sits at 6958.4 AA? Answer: [O II] 3727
